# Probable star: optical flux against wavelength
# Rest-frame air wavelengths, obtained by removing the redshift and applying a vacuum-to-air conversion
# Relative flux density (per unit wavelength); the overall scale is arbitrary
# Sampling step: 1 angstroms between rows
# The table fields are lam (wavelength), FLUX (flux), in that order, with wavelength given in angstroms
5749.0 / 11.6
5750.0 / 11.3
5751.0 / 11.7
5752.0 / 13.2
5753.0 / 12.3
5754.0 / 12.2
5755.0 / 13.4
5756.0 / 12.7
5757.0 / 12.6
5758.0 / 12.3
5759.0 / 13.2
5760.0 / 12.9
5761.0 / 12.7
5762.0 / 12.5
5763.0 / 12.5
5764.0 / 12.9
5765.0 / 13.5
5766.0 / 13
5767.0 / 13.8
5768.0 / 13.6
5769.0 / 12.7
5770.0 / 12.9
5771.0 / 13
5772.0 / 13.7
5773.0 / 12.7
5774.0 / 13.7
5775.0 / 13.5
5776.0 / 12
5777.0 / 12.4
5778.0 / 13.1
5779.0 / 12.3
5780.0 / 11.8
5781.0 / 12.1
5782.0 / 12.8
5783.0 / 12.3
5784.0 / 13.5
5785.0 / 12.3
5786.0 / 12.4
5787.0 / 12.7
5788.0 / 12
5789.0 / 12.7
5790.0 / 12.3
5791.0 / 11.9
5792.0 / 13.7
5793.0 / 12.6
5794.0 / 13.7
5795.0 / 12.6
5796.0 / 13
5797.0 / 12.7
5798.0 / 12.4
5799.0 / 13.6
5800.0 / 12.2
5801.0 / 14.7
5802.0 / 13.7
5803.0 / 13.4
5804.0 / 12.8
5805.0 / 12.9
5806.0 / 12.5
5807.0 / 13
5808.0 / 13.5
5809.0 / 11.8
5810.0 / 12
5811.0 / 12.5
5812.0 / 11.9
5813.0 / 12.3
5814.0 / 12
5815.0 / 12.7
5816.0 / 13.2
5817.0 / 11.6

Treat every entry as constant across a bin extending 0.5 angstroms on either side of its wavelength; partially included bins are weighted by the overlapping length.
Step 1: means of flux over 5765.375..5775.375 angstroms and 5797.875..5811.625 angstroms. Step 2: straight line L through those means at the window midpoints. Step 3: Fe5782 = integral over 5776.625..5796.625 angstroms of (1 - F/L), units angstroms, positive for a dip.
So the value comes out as 0.8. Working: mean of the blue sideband 13.3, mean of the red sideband 12.9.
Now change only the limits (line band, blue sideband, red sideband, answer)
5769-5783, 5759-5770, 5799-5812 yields 0.3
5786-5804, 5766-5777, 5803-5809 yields 0.1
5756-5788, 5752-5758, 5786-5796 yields -0.3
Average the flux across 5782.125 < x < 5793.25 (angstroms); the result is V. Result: 12.6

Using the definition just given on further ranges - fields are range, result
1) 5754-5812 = 12.8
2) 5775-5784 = 12.5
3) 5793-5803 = 13.2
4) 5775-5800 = 12.6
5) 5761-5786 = 12.8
